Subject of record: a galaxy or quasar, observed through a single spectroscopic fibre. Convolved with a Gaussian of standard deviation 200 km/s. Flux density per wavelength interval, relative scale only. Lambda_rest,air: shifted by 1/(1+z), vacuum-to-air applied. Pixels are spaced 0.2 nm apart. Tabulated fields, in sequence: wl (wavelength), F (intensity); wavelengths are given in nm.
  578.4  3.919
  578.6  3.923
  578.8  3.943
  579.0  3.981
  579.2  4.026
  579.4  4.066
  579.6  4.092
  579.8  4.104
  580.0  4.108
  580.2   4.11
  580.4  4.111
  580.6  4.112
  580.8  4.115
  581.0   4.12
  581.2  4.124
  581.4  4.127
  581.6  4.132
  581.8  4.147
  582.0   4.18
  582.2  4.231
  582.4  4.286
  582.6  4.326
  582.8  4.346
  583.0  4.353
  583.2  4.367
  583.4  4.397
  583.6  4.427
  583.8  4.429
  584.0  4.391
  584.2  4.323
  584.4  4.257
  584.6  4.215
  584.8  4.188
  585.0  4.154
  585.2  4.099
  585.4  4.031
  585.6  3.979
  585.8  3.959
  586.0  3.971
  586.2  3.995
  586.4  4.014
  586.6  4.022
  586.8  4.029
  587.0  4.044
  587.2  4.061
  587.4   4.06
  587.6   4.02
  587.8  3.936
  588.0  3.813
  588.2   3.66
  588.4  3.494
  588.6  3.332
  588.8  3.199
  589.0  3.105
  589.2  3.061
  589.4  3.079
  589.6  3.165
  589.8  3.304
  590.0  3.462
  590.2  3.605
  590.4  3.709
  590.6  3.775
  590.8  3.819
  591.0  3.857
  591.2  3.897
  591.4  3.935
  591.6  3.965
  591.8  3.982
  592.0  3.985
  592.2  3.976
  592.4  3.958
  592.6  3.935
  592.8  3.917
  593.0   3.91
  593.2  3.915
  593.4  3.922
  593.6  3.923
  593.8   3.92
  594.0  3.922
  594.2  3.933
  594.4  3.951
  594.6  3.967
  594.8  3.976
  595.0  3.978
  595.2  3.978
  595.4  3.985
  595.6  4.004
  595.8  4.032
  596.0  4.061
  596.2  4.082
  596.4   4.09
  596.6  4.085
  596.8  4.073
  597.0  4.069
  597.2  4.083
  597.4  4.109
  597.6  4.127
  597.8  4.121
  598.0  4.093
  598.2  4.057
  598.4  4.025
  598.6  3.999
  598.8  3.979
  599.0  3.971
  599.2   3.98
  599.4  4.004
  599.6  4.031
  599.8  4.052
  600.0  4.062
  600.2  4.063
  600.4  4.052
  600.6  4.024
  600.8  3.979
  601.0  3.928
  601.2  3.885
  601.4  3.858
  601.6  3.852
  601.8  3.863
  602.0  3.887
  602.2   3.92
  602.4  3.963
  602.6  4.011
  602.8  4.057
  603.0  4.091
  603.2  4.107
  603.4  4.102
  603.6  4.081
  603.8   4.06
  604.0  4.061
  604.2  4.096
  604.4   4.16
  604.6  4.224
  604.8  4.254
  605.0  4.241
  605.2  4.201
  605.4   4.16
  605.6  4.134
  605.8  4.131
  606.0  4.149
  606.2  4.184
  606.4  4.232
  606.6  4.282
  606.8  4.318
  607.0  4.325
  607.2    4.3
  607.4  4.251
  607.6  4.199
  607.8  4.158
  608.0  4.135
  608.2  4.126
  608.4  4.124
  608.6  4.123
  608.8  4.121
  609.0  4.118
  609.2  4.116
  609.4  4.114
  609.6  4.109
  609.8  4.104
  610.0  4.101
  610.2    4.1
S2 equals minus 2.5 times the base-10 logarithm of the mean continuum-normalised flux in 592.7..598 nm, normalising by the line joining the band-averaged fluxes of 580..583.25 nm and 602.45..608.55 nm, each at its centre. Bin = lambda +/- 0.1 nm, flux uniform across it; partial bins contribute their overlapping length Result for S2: 0.04 mag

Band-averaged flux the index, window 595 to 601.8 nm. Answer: 4.02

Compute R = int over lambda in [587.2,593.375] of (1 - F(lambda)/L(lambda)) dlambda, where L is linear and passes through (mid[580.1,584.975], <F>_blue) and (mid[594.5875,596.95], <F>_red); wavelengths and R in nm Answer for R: 0.62 nm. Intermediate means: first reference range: 4.24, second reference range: 4.03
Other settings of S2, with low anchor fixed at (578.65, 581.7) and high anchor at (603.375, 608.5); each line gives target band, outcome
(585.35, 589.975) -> 0.11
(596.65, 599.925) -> 0.03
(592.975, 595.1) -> 0.05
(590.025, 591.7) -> 0.09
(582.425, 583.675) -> -0.07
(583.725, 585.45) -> -0.04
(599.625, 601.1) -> 0.04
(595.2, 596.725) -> 0.03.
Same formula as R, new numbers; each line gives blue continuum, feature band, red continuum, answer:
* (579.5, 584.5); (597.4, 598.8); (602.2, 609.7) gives 0.04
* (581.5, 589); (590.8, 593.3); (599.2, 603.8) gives 0.06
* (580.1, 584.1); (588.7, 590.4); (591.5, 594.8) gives 0.32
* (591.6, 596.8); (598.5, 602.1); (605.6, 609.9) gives 0.08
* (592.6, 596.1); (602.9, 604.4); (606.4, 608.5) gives 0.02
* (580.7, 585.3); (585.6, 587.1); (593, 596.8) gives 0.06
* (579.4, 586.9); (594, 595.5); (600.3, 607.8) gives 0.06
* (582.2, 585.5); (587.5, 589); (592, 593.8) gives 0.19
